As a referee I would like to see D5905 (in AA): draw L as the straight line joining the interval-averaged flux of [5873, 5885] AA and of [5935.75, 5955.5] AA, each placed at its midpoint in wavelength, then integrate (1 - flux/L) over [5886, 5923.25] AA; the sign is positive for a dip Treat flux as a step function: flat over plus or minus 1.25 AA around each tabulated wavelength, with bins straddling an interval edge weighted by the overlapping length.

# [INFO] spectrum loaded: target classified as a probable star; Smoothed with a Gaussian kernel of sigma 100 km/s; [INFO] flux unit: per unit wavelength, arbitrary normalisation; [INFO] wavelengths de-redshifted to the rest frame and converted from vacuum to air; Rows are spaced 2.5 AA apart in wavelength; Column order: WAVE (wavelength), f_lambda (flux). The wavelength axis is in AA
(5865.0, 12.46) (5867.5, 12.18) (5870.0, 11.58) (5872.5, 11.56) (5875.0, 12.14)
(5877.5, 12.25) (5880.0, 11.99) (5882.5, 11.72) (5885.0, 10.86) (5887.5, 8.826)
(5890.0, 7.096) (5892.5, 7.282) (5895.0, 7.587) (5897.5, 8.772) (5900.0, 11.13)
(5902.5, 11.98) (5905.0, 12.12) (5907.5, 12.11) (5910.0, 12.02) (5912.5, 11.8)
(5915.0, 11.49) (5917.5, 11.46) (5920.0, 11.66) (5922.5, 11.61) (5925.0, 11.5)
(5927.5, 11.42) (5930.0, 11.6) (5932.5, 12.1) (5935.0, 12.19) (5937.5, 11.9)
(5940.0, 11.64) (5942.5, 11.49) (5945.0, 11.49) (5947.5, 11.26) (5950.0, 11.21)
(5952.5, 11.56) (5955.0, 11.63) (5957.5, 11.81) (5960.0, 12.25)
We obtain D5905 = 4.1 AA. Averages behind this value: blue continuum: 11.9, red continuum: 11.5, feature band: 10.5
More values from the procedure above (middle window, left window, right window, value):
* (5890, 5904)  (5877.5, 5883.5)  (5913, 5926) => 3.1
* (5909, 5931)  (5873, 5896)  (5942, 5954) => -1.7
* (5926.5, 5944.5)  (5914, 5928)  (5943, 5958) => -0.4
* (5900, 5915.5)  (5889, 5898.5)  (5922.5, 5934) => -4.4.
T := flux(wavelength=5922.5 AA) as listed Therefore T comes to 11.61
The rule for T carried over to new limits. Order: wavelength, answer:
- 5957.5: 11.81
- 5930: 11.6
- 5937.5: 11.9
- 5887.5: 8.826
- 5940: 11.64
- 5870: 11.58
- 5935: 12.19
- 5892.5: 7.282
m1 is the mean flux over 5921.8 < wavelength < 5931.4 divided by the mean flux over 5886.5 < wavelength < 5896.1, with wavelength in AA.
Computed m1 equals 1.50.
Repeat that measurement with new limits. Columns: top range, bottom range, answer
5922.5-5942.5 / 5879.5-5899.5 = 1.27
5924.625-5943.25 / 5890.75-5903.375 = 1.28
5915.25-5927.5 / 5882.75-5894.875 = 1.33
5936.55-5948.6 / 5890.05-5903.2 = 1.28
